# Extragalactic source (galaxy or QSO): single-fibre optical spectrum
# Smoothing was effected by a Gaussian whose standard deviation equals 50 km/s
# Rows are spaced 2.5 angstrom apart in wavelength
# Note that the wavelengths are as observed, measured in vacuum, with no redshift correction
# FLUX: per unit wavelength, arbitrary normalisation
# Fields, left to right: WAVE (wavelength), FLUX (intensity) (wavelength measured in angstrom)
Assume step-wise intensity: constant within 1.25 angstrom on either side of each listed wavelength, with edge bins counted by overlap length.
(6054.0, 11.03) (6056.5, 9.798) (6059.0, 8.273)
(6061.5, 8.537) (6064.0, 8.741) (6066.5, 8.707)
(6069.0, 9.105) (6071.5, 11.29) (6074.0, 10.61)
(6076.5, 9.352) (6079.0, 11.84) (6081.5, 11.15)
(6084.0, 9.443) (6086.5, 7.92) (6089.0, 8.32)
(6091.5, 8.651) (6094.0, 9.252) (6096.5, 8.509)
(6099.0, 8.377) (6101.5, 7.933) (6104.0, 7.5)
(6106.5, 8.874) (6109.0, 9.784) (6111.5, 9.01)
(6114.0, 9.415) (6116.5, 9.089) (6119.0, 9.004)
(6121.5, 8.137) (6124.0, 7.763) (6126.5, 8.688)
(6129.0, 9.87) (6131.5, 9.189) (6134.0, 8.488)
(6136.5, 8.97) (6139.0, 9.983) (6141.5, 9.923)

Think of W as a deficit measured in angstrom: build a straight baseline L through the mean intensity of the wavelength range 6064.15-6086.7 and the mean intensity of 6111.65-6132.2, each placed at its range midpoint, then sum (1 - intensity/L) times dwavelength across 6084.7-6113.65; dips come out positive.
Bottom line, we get 2.5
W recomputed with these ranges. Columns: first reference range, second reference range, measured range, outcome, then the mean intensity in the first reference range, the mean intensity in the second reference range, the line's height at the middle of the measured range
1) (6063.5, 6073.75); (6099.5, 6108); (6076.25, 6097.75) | -1.21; 9.63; 8.18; 8.87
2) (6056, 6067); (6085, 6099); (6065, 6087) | -3.42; 8.75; 8.53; 8.65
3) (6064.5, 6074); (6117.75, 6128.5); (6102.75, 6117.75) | -0.26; 9.74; 8.5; 8.8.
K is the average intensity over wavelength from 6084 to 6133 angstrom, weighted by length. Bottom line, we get 8.72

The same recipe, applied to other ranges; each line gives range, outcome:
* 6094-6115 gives 8.7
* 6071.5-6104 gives 9.29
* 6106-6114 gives 9.29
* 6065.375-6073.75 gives 9.82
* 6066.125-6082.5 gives 10.4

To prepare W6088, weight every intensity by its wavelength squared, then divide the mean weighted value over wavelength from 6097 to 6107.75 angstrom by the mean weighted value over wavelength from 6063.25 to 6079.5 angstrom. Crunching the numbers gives 0.84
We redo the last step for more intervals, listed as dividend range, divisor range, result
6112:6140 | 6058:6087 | 0.95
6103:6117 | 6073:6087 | 0.89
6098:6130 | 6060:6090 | 0.92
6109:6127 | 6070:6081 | 0.83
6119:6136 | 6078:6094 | 0.93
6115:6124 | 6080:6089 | 0.93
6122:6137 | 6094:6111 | 1.03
